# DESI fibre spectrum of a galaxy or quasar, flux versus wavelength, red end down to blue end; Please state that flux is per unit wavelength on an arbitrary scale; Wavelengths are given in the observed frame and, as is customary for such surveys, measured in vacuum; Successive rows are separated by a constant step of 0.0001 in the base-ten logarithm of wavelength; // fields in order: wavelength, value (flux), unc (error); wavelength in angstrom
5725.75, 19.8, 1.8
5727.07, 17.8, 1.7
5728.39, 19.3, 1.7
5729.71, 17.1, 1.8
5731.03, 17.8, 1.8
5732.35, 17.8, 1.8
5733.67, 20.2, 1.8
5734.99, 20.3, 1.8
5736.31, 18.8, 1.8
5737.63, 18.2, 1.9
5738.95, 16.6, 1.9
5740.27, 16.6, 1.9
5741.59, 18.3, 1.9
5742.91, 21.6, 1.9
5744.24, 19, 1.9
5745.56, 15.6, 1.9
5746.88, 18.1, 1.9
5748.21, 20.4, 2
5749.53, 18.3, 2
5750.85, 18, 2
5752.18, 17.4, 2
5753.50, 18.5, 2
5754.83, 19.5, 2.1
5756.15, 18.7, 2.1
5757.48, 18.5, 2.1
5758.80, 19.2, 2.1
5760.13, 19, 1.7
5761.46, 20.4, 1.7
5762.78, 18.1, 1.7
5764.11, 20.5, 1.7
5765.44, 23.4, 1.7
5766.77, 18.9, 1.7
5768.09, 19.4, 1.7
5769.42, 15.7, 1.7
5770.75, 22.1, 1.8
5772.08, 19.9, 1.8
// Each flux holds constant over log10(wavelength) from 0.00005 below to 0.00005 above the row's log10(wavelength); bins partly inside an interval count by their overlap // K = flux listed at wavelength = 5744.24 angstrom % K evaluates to 19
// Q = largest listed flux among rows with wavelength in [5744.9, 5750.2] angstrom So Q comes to 20.4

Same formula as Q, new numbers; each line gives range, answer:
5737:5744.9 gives 21.6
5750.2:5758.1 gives 19.5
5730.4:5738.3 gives 20.3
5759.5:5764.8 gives 20.5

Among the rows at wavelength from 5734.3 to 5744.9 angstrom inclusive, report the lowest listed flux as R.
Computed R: 16.6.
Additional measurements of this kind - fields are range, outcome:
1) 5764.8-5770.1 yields 15.7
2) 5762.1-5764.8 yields 18.1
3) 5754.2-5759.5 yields 18.5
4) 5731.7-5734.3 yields 17.8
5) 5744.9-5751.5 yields 15.6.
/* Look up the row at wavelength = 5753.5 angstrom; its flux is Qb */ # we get 18.5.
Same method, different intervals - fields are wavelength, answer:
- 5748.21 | 20.4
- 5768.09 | 19.4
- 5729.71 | 17.1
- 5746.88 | 18.1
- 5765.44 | 23.4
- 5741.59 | 18.3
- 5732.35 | 17.8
